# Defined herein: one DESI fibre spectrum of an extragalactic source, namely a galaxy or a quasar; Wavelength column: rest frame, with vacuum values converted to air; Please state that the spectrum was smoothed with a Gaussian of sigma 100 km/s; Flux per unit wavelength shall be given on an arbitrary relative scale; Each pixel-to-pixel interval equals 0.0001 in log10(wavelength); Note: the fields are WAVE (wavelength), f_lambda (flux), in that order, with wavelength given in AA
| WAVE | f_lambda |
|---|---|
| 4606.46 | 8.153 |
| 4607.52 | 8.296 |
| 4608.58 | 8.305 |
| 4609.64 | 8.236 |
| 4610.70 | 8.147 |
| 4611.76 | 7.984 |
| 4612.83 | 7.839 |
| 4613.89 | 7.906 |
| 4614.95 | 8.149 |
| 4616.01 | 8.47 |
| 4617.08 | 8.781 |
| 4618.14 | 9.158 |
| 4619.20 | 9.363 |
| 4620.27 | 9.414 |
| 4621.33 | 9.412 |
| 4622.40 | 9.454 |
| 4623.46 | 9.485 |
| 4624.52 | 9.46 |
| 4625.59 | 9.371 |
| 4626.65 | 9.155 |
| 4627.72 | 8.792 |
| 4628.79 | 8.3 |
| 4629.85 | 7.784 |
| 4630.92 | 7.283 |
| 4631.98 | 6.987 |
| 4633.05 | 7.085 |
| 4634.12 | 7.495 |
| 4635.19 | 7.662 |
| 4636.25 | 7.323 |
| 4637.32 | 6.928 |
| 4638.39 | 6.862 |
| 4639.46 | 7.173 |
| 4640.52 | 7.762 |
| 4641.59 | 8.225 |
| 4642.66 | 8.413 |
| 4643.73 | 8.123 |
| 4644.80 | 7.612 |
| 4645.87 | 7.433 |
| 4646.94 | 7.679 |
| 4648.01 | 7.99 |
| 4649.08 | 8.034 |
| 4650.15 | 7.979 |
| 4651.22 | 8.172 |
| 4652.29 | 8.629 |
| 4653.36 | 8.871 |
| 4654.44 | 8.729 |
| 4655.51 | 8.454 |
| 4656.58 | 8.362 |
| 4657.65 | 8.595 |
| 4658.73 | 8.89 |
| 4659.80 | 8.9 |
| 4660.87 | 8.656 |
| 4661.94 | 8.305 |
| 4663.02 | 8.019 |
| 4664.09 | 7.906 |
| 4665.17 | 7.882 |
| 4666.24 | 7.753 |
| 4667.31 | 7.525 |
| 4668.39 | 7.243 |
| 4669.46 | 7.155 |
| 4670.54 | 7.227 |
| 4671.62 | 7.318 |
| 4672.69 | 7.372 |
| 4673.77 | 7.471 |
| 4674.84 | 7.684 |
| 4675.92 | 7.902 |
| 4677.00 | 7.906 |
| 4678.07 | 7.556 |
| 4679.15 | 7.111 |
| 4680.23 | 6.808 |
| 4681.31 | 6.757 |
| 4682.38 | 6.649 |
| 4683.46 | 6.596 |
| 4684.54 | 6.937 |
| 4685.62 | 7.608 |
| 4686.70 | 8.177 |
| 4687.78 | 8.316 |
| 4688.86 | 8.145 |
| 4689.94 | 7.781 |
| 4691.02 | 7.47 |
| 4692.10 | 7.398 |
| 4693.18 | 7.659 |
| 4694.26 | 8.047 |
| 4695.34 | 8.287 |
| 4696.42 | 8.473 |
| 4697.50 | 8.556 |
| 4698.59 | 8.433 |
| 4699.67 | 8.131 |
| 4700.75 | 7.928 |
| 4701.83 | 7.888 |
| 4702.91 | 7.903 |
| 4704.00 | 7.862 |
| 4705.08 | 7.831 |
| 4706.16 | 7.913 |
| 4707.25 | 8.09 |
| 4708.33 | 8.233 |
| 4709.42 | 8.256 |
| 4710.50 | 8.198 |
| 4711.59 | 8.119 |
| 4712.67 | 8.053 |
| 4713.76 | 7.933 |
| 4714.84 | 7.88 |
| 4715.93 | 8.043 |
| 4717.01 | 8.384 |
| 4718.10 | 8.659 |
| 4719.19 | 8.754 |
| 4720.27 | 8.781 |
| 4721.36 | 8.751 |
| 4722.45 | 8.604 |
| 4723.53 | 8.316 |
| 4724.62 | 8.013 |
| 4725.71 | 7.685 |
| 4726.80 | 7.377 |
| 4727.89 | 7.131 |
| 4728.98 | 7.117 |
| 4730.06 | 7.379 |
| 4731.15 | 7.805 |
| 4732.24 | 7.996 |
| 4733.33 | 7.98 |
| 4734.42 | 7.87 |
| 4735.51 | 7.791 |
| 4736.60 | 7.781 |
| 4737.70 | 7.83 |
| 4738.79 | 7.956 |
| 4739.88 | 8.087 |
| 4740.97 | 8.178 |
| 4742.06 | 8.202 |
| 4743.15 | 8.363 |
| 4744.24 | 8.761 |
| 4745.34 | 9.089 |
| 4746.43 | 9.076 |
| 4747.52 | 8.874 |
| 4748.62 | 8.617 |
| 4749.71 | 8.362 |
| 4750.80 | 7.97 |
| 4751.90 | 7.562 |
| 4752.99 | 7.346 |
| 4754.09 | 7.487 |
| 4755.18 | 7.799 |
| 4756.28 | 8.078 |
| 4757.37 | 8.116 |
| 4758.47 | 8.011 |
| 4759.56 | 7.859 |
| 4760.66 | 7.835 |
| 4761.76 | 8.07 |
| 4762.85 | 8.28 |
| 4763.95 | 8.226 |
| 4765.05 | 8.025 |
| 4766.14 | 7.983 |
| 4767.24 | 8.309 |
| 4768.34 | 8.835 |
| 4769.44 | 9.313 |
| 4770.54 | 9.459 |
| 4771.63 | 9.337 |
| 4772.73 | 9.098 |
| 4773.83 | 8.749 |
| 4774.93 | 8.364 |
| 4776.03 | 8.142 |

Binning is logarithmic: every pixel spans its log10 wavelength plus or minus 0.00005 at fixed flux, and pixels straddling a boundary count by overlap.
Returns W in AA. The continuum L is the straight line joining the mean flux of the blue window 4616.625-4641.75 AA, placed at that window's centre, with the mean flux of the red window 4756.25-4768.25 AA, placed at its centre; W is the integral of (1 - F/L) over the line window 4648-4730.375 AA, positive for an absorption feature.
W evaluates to 2.7 AA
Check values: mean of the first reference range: 8.28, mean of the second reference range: 8.1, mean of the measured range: 7.94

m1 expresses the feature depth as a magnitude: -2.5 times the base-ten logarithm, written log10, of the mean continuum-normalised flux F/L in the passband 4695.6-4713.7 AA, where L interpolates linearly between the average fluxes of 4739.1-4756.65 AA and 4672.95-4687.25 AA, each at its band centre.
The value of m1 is -0.063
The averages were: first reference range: 7.32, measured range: 8.11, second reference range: 8.24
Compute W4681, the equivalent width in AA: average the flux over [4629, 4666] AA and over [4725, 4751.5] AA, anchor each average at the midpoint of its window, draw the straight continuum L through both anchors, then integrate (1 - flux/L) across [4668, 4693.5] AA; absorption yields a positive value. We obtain 1.8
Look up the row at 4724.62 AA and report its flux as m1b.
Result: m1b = 8.013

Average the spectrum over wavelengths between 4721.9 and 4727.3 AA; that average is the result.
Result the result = 8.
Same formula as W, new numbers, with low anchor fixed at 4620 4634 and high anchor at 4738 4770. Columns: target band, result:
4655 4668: 0.3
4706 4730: 0.7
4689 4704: 0.7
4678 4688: 1.4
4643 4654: 0.6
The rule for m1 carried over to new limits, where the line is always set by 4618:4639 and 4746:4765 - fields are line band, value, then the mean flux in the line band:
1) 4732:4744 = 0.012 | 8.02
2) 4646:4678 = 0.033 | 8.01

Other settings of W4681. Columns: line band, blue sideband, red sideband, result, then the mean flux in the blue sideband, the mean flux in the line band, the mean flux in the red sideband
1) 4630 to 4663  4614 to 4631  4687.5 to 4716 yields 2.5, 8.88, 7.95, 8.03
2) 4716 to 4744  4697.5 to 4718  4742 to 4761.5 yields 0.3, 8.08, 8.04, 8.18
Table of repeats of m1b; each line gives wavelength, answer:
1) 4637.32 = 6.928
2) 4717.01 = 8.384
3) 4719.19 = 8.754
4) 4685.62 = 7.608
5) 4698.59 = 8.433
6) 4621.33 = 9.412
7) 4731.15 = 7.805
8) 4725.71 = 7.685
